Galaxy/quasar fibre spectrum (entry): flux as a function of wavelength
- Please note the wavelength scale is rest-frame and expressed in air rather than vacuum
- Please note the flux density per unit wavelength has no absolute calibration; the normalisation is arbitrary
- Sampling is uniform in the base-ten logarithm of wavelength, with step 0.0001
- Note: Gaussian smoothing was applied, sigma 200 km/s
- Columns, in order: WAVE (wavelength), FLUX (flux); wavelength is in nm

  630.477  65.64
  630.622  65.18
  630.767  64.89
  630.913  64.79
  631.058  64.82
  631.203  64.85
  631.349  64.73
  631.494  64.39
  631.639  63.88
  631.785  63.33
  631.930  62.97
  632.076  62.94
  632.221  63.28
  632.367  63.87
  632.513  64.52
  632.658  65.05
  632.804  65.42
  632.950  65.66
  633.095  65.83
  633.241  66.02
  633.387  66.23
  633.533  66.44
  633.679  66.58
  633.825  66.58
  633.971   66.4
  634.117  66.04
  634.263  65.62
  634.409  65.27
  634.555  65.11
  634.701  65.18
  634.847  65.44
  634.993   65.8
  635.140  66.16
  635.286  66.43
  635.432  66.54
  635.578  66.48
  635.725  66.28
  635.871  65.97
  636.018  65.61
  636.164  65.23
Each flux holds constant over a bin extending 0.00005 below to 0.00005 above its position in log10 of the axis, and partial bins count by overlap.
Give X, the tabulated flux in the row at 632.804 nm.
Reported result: 65.42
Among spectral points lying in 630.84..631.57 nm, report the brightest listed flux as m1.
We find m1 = 64.85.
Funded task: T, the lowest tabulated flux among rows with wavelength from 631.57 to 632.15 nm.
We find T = 62.94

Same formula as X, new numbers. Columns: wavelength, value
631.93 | 62.97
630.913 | 64.79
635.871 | 65.97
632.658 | 65.05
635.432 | 66.54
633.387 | 66.23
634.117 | 66.04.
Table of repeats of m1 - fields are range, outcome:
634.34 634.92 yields 65.44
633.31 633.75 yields 66.58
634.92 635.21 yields 66.16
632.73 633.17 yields 65.83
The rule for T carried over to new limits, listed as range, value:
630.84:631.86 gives 63.33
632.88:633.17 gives 65.66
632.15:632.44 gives 63.28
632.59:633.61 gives 65.05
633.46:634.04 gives 66.4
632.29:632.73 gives 63.87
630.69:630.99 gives 64.79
